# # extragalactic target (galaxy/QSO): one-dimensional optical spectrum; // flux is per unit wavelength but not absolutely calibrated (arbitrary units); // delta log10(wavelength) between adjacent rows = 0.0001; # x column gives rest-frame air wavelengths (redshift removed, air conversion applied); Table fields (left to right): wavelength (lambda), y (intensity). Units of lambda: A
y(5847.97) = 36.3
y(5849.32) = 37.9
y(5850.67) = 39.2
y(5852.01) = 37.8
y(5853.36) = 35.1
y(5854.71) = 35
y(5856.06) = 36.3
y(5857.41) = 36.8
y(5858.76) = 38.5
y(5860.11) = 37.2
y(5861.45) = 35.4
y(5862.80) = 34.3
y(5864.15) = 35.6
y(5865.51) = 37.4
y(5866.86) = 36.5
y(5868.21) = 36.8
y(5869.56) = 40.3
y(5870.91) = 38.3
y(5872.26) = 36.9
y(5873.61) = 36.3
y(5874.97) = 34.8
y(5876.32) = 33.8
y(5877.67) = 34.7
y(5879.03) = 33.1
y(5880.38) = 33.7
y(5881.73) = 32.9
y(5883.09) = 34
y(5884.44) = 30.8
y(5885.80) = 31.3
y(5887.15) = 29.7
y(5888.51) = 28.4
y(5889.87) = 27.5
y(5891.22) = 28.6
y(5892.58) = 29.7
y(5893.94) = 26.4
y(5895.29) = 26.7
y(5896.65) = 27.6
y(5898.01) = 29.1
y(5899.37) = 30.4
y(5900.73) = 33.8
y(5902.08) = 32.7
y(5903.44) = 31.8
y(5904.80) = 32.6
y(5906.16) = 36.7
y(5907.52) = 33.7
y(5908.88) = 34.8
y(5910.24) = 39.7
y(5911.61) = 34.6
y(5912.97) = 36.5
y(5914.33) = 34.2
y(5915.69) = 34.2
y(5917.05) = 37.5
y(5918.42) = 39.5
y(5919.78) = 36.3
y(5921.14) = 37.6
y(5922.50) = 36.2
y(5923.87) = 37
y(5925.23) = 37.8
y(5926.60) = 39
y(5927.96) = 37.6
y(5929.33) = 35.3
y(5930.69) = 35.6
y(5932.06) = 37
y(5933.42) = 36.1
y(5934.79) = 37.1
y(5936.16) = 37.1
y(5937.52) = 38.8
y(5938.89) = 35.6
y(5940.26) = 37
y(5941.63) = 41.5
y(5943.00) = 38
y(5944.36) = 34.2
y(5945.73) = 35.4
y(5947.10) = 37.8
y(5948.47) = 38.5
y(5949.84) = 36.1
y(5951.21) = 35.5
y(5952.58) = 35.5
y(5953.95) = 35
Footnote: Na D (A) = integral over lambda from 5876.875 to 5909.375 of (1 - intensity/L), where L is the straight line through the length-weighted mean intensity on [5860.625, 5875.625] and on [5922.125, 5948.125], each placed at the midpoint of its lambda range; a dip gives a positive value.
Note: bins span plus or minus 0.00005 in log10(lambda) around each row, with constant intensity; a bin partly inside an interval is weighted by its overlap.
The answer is 4.9 A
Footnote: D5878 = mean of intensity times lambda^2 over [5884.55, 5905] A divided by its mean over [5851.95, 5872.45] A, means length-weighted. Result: 0.8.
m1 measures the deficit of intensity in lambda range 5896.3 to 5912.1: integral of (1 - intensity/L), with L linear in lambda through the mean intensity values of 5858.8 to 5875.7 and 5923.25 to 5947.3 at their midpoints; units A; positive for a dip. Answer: 1.58 A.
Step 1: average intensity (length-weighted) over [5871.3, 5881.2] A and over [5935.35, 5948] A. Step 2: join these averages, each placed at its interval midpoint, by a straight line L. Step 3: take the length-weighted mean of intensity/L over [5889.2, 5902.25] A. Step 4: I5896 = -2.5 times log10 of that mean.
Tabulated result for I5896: 0.22 mag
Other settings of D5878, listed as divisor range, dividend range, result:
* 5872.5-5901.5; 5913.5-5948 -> 1.20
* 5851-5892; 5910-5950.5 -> 1.09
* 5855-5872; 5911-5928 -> 1.02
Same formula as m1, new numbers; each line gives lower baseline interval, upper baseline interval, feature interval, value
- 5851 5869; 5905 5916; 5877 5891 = 1.7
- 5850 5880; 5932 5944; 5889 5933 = 3.7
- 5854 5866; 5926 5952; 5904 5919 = 0.4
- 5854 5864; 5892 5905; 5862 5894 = -0.3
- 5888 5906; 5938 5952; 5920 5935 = -1.1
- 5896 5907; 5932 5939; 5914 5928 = -0.9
